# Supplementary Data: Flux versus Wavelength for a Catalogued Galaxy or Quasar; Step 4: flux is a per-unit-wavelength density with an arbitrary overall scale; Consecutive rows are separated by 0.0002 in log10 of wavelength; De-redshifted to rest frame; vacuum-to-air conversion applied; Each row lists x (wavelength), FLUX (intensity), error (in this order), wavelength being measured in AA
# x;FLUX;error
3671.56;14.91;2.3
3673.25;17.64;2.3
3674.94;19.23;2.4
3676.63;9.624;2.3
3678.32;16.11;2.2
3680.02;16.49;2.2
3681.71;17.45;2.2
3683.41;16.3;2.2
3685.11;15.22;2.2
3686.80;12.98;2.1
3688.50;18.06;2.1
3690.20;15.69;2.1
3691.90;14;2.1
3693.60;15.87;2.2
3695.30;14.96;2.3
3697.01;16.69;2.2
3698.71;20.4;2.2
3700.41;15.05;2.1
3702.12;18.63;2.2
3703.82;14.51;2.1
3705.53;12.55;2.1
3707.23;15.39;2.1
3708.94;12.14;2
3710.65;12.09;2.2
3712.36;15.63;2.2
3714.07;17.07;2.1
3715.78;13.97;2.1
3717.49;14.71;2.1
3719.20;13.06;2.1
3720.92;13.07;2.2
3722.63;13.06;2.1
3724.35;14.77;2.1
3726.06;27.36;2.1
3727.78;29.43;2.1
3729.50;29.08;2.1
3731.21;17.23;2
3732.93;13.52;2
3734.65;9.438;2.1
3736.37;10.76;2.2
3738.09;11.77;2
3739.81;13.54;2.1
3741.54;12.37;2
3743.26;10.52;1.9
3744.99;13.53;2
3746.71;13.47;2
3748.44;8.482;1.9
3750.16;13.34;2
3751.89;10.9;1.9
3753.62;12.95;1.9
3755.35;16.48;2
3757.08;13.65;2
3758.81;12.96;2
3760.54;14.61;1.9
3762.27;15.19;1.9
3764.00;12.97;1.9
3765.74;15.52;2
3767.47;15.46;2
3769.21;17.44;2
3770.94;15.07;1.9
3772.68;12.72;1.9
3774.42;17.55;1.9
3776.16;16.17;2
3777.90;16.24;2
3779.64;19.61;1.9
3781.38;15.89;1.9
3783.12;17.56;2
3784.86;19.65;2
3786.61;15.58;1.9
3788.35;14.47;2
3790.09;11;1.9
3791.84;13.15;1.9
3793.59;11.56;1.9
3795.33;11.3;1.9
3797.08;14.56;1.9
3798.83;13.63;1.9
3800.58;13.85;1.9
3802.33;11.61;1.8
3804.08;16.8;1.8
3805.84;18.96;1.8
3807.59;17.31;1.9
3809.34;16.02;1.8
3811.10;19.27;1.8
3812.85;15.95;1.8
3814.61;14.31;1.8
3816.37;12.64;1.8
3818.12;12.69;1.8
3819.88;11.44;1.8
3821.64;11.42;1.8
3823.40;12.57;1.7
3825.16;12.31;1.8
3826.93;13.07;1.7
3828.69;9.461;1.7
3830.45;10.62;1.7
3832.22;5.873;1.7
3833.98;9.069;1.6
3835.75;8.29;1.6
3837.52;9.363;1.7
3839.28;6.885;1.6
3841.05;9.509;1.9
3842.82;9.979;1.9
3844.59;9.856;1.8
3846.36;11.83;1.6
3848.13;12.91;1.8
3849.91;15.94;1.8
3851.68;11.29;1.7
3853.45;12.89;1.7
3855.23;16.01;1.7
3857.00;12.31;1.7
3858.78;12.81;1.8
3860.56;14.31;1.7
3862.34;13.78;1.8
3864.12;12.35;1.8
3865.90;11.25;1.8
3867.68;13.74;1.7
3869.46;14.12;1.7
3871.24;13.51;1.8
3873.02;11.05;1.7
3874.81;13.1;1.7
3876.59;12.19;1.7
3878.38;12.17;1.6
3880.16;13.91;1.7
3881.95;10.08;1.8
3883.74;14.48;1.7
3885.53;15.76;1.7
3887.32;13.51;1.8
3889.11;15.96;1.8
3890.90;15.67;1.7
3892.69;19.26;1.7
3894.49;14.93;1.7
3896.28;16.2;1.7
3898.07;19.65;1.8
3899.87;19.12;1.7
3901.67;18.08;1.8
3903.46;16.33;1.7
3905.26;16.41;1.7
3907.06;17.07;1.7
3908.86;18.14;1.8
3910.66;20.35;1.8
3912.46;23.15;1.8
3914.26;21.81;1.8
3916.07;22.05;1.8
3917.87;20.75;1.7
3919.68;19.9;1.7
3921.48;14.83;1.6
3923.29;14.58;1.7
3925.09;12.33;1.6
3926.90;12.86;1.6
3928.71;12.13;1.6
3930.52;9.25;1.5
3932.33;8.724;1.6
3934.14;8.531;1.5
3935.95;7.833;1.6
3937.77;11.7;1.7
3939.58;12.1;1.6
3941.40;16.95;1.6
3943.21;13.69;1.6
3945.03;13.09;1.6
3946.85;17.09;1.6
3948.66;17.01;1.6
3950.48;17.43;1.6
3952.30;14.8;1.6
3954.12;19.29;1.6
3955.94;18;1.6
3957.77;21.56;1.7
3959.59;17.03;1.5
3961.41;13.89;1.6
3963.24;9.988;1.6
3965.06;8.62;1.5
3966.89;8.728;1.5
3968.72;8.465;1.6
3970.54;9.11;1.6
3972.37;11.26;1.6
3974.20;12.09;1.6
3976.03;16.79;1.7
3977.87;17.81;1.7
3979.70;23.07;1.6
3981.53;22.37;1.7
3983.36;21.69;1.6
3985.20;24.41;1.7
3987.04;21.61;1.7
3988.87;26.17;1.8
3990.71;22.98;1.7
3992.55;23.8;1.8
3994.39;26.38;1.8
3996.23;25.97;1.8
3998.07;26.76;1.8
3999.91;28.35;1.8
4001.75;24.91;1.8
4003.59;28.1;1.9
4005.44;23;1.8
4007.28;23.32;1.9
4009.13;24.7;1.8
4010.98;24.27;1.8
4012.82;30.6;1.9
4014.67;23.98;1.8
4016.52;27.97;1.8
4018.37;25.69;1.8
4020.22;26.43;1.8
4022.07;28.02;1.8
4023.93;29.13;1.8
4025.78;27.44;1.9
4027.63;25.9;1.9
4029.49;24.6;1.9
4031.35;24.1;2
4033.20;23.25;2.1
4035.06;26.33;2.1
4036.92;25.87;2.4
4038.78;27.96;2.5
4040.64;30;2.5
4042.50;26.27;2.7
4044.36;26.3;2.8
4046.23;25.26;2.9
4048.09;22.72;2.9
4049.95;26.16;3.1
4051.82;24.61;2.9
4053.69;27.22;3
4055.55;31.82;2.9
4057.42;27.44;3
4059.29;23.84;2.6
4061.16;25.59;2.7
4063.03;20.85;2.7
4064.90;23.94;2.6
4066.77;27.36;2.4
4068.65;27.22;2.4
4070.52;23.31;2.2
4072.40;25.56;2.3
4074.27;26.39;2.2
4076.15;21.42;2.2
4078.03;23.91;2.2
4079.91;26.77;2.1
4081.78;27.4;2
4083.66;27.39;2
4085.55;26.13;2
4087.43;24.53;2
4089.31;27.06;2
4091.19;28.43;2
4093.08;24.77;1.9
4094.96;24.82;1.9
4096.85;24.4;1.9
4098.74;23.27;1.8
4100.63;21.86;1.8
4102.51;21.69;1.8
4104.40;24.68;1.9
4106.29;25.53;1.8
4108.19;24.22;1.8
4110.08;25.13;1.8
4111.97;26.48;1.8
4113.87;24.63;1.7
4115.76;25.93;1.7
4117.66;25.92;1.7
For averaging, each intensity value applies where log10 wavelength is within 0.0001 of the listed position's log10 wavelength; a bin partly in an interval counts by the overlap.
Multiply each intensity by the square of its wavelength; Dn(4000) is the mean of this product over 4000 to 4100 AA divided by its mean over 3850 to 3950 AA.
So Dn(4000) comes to 1.88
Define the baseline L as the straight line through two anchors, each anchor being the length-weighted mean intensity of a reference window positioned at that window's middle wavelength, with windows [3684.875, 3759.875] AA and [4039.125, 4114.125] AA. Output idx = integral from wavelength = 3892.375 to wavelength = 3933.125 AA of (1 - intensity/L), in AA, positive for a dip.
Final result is 7.4 AA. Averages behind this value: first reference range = 15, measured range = 16.8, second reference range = 25.4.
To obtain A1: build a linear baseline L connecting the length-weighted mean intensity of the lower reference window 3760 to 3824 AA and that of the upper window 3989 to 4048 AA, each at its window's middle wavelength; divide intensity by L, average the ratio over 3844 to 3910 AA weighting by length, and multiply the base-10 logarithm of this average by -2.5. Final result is 0.31 mag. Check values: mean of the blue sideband 14.9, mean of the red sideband 26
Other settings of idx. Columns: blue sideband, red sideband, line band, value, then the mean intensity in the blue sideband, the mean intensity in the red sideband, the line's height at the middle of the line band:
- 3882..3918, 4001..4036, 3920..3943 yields 9.0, 17.7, 25.9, 19.9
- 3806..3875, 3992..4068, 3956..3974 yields 7.5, 12.4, 26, 21.3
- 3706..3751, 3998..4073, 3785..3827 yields 8.6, 14.9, 26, 17.7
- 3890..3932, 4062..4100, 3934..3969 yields 9.2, 17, 25.2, 19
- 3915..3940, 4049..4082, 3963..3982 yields 4.5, 13.5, 25.6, 17.4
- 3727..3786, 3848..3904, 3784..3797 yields 0.9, 15.1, 14.3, 14.9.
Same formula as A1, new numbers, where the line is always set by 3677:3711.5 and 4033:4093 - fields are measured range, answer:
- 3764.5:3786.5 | 0.08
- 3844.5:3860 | 0.46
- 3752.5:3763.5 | 0.21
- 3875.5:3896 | 0.40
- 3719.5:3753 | 0.11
